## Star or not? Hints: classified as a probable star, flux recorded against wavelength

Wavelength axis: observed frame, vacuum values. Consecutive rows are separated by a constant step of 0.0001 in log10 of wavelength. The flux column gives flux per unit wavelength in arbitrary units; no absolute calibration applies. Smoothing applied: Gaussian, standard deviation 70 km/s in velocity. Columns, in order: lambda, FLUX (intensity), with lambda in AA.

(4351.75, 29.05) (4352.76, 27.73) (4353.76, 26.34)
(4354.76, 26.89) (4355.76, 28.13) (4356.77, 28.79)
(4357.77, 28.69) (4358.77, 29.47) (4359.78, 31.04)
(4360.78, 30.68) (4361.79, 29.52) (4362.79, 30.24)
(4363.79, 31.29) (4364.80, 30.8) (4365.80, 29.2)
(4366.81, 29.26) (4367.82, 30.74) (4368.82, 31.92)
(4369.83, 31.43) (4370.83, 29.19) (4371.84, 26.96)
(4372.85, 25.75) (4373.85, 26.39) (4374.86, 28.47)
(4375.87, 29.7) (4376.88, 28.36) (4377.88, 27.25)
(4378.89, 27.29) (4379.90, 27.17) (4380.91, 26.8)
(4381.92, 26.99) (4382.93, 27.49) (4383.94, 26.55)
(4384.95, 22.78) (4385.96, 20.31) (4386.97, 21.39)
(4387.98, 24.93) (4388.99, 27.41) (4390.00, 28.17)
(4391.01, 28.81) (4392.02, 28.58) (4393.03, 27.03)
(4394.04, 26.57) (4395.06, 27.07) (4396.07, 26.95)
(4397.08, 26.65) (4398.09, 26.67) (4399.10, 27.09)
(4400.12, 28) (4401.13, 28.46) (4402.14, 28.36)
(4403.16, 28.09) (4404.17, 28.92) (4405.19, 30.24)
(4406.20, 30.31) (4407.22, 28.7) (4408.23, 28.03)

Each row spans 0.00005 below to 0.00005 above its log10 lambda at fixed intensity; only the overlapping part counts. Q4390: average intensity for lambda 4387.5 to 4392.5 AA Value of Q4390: 27.6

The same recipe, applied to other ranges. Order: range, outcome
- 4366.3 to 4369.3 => 30.6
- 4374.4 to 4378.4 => 28.4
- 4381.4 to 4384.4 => 27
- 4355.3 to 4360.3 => 29.2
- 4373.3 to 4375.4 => 27.4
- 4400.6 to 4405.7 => 28.8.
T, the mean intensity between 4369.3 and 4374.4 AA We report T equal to 28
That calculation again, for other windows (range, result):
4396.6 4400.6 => 27.1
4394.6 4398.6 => 26.9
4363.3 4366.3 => 30.4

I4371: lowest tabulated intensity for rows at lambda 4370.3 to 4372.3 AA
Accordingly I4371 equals 26.96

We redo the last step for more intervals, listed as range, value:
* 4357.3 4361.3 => 28.69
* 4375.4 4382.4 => 26.8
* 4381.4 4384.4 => 26.55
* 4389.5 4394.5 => 26.57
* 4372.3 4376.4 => 25.75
